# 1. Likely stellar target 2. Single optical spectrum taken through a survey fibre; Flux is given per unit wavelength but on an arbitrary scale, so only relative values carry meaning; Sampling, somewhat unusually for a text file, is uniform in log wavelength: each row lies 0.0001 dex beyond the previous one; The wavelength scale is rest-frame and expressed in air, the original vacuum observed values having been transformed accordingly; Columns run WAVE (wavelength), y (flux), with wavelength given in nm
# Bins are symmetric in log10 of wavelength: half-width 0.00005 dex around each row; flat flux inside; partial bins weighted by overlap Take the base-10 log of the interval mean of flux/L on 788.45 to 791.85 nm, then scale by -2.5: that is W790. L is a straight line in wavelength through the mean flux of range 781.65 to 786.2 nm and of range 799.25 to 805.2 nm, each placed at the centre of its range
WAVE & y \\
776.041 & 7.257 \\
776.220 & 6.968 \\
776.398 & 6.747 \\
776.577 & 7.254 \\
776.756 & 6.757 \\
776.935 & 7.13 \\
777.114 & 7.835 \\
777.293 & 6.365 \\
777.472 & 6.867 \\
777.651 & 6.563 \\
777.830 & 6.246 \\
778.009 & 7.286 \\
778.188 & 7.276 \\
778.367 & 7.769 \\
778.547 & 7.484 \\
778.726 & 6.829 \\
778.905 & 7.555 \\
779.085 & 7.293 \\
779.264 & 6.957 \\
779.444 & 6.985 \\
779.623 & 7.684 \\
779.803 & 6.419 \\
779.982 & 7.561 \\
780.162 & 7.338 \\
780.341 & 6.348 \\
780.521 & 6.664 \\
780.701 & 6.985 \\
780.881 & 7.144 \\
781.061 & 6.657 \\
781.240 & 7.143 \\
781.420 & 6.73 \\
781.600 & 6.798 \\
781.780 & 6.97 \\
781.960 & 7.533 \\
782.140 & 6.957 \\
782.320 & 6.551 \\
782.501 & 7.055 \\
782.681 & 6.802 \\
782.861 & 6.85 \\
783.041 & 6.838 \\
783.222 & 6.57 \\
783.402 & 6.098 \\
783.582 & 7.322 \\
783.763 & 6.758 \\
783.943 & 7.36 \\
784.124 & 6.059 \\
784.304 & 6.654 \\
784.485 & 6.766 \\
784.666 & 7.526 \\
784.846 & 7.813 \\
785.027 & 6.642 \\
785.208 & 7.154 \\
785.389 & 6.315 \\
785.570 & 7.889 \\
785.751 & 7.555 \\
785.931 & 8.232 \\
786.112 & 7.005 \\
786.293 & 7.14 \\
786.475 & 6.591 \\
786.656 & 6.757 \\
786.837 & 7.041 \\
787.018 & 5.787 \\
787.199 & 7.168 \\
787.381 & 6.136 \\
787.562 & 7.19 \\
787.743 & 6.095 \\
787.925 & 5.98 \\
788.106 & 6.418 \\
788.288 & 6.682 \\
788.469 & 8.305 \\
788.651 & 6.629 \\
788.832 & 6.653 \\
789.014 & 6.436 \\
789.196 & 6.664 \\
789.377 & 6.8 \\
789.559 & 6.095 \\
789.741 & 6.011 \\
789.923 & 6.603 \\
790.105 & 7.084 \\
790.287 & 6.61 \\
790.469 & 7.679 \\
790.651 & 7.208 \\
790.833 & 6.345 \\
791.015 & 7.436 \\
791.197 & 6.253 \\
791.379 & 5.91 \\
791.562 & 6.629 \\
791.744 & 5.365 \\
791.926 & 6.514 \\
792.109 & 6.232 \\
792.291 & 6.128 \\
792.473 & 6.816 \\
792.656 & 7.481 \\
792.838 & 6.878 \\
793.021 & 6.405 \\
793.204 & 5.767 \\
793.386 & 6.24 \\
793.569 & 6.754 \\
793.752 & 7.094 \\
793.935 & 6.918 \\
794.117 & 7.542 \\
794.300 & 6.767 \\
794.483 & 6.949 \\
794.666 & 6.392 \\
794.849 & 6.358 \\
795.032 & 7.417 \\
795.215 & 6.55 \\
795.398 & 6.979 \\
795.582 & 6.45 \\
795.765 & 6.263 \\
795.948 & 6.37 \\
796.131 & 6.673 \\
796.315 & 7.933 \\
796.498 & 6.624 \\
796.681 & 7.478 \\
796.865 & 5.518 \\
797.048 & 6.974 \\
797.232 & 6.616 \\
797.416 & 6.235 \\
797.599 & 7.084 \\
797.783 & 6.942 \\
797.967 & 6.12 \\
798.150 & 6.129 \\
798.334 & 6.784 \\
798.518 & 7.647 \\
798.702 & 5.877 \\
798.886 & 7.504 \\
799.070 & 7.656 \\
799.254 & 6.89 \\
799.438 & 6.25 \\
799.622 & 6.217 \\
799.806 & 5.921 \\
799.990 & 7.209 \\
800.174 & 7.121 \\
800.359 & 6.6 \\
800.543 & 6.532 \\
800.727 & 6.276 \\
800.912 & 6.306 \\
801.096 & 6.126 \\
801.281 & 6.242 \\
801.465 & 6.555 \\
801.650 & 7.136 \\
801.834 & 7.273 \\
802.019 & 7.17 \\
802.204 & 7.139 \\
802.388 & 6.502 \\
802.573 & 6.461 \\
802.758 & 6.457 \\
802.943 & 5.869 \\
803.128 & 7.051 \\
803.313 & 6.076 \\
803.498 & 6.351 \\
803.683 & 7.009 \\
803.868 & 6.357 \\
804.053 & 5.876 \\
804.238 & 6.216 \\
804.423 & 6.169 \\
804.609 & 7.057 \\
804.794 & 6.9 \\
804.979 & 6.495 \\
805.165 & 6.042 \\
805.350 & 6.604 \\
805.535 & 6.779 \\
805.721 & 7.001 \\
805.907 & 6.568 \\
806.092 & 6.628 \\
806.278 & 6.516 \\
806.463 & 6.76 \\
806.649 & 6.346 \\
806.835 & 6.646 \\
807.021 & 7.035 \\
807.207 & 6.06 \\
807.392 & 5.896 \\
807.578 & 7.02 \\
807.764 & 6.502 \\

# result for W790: 0.03 mag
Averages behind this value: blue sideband 7.01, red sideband 6.54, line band 6.63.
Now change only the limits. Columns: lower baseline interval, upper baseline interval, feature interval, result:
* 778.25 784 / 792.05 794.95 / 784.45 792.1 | 0.01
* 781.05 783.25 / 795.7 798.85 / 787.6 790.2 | 0.03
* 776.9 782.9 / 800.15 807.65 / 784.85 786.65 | -0.04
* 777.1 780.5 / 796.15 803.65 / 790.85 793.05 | 0.05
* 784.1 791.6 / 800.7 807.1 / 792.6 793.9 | 0.01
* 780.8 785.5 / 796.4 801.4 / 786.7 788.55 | 0.02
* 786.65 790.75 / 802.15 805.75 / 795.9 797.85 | -0.03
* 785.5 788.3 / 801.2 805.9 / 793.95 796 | 0.00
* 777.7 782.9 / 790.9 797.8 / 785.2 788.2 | 0.00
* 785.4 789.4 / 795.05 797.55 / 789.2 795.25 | 0.02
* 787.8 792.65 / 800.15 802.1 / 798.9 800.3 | -0.02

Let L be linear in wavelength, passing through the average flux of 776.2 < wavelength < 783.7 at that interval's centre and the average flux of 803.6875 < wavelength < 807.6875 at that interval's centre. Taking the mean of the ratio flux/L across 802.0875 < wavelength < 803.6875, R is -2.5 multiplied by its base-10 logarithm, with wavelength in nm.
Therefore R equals 0.01 mag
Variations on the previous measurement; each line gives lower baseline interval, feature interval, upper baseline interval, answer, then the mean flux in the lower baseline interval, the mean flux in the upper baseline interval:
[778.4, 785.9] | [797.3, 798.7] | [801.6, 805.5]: 0.006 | 7.01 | 6.58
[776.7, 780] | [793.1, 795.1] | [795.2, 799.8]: 0.005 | 7.09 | 6.7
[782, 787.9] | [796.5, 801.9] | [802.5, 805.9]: -0.011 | 6.89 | 6.49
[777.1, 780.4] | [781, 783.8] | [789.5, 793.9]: 0.012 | 7.08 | 6.57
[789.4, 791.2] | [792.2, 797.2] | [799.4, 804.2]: -0.009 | 6.76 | 6.54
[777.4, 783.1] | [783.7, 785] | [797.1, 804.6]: -0.009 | 7.01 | 6.6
